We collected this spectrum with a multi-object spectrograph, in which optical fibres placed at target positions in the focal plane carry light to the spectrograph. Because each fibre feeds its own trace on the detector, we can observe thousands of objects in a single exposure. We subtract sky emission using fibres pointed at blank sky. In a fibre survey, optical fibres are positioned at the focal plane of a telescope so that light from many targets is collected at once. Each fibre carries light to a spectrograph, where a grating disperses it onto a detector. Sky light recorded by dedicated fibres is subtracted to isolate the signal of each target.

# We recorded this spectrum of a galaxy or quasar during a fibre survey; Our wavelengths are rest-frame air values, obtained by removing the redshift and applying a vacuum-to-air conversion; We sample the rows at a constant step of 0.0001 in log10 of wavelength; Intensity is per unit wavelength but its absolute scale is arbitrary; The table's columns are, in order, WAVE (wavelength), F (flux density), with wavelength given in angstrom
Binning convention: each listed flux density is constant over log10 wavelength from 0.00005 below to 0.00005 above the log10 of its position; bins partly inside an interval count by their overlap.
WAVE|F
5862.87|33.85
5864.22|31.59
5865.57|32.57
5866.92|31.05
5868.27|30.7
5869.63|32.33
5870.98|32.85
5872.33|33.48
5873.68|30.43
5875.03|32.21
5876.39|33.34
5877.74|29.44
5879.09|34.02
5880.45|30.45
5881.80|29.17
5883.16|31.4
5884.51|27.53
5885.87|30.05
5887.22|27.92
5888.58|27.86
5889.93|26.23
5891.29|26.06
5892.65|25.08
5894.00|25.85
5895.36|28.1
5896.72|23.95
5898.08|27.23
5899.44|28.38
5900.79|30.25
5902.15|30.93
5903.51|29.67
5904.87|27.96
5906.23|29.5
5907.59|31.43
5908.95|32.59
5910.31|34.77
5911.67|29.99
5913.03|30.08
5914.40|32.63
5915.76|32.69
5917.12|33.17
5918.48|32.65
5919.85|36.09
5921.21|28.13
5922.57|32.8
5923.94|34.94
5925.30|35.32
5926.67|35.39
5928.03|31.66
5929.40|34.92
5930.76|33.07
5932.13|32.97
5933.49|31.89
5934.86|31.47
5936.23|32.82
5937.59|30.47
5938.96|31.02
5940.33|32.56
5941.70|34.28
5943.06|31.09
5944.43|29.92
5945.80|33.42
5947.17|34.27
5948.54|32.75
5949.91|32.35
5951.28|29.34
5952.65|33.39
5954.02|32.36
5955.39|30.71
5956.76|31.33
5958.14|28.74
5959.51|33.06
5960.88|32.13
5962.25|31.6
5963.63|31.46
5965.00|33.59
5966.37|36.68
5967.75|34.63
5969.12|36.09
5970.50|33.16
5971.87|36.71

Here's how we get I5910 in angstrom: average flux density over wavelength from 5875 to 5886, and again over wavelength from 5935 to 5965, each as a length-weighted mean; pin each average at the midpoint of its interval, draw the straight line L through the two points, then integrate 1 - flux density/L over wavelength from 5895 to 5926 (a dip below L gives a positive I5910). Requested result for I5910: 0.2 angstrom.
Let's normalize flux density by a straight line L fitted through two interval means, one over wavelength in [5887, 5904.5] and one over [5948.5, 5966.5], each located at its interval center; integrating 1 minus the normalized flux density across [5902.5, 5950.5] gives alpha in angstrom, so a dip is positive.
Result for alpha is -4.2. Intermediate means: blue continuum 27.5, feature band 32.3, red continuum 31.9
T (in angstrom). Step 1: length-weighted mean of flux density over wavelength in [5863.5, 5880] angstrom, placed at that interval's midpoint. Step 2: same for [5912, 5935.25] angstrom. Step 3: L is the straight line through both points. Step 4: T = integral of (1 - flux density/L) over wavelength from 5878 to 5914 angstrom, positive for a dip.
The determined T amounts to 3.65 angstrom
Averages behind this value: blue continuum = 32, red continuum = 32.9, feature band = 29.1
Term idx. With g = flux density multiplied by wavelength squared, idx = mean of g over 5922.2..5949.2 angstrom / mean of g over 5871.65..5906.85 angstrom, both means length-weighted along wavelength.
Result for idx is 1.15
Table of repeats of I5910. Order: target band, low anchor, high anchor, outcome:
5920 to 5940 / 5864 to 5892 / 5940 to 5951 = -0.4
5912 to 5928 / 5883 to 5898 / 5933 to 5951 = -1.6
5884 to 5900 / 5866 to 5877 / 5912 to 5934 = 2.7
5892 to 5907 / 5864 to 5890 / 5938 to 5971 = 1.6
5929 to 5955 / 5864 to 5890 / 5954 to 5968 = -0.3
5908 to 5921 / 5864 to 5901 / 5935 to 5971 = -0.7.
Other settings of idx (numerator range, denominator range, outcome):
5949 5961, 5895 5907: 1.13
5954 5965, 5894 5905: 1.14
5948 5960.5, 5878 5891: 1.10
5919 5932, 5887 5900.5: 1.27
